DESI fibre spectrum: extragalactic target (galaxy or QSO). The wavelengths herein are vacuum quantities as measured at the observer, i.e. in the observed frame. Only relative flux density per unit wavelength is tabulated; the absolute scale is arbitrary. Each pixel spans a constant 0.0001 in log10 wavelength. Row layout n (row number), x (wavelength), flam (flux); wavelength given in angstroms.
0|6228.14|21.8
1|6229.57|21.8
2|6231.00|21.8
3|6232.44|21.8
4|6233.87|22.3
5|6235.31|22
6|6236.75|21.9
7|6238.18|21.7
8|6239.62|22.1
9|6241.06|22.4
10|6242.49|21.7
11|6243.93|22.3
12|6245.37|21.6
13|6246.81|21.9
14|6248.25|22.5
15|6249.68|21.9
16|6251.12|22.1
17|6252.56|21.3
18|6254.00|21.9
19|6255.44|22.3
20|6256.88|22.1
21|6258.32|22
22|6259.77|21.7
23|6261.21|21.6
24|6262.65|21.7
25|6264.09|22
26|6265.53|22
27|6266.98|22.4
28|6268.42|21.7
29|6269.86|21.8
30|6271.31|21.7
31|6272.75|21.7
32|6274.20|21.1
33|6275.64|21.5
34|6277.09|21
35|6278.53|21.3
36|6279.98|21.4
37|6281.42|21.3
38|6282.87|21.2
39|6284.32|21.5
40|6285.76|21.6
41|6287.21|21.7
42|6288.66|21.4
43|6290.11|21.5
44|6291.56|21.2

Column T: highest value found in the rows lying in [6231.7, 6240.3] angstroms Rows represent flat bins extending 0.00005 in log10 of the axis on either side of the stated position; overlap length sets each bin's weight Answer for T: 22.3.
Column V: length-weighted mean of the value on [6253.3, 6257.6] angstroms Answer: 22.1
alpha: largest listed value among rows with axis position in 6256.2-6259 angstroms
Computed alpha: 22.1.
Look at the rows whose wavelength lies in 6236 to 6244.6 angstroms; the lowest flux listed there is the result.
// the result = 21.7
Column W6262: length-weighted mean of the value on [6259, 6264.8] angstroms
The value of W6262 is 21.7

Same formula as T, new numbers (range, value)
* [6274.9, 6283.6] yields 21.5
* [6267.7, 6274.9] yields 21.8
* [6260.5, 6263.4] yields 21.7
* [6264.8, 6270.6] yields 22.4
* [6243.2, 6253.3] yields 22.5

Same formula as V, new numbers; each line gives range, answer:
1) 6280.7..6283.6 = 21.2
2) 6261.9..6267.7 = 22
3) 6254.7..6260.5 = 22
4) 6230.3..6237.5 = 22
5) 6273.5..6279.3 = 21.2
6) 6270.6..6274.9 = 21.5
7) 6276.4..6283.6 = 21.2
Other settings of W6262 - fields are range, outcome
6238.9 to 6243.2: 22.1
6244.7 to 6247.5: 21.7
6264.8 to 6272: 21.9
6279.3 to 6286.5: 21.4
